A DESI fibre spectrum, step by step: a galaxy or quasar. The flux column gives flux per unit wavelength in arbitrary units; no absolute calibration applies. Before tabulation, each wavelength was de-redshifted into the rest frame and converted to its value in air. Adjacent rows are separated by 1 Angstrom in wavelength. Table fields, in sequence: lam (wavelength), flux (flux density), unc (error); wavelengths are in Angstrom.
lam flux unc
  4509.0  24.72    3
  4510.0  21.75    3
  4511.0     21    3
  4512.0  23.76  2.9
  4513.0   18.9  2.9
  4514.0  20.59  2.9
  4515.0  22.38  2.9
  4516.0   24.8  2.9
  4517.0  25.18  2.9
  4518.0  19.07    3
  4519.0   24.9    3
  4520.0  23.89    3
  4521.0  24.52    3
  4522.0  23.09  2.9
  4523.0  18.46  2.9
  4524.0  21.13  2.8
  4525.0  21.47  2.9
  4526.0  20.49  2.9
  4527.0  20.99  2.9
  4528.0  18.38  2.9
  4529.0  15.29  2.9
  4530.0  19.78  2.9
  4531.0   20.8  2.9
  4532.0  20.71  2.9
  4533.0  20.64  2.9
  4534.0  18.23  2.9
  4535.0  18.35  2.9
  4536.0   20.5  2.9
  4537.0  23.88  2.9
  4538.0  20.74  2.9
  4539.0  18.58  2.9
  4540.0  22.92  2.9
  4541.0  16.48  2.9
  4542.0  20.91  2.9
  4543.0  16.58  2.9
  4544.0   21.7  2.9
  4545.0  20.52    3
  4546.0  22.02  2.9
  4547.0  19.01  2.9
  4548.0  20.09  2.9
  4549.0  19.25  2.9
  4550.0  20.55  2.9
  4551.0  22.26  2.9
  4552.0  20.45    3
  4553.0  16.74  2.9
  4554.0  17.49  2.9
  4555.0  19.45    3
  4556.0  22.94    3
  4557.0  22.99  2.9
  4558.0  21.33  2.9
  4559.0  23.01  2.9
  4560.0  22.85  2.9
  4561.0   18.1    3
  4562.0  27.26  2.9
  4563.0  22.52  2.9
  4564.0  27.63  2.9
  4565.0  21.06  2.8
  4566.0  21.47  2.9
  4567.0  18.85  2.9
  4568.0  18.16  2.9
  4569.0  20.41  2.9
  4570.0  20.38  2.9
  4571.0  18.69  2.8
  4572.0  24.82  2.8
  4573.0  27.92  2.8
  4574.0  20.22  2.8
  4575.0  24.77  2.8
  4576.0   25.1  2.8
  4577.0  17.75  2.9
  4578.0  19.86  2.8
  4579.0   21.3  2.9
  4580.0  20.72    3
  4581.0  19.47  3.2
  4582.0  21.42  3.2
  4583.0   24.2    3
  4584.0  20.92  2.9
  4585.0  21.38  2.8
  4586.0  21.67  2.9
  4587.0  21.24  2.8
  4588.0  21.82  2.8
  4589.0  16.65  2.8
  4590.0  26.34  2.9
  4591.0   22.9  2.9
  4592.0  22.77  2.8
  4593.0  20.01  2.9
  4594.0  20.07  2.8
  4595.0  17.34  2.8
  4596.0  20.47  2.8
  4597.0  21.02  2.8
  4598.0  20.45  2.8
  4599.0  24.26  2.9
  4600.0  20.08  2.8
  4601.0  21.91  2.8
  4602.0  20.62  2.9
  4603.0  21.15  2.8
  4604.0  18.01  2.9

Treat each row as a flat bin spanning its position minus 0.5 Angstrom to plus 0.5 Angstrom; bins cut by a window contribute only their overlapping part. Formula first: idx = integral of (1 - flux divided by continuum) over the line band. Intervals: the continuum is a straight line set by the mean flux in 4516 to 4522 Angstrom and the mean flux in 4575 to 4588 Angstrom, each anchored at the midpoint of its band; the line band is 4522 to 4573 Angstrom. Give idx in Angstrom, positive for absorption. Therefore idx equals 4.3 Angstrom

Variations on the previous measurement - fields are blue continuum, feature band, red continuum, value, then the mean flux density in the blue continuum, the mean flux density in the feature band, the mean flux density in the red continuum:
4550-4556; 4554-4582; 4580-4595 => -1.84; 19.7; 21.7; 21.3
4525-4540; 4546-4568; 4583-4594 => -0.48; 20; 21.2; 21.6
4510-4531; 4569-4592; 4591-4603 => -0.84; 21.4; 21.8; 20.9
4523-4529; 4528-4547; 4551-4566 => 0.63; 19.9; 19.9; 21.7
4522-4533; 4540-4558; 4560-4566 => 1.47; 19.9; 20.1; 23.1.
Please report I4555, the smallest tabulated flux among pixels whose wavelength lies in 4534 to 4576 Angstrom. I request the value 16.48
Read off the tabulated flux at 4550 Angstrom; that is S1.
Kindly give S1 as 20.55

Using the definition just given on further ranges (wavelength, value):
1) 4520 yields 23.89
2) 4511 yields 21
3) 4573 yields 27.92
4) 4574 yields 20.22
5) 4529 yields 15.29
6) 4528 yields 18.38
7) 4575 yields 24.77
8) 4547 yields 19.01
